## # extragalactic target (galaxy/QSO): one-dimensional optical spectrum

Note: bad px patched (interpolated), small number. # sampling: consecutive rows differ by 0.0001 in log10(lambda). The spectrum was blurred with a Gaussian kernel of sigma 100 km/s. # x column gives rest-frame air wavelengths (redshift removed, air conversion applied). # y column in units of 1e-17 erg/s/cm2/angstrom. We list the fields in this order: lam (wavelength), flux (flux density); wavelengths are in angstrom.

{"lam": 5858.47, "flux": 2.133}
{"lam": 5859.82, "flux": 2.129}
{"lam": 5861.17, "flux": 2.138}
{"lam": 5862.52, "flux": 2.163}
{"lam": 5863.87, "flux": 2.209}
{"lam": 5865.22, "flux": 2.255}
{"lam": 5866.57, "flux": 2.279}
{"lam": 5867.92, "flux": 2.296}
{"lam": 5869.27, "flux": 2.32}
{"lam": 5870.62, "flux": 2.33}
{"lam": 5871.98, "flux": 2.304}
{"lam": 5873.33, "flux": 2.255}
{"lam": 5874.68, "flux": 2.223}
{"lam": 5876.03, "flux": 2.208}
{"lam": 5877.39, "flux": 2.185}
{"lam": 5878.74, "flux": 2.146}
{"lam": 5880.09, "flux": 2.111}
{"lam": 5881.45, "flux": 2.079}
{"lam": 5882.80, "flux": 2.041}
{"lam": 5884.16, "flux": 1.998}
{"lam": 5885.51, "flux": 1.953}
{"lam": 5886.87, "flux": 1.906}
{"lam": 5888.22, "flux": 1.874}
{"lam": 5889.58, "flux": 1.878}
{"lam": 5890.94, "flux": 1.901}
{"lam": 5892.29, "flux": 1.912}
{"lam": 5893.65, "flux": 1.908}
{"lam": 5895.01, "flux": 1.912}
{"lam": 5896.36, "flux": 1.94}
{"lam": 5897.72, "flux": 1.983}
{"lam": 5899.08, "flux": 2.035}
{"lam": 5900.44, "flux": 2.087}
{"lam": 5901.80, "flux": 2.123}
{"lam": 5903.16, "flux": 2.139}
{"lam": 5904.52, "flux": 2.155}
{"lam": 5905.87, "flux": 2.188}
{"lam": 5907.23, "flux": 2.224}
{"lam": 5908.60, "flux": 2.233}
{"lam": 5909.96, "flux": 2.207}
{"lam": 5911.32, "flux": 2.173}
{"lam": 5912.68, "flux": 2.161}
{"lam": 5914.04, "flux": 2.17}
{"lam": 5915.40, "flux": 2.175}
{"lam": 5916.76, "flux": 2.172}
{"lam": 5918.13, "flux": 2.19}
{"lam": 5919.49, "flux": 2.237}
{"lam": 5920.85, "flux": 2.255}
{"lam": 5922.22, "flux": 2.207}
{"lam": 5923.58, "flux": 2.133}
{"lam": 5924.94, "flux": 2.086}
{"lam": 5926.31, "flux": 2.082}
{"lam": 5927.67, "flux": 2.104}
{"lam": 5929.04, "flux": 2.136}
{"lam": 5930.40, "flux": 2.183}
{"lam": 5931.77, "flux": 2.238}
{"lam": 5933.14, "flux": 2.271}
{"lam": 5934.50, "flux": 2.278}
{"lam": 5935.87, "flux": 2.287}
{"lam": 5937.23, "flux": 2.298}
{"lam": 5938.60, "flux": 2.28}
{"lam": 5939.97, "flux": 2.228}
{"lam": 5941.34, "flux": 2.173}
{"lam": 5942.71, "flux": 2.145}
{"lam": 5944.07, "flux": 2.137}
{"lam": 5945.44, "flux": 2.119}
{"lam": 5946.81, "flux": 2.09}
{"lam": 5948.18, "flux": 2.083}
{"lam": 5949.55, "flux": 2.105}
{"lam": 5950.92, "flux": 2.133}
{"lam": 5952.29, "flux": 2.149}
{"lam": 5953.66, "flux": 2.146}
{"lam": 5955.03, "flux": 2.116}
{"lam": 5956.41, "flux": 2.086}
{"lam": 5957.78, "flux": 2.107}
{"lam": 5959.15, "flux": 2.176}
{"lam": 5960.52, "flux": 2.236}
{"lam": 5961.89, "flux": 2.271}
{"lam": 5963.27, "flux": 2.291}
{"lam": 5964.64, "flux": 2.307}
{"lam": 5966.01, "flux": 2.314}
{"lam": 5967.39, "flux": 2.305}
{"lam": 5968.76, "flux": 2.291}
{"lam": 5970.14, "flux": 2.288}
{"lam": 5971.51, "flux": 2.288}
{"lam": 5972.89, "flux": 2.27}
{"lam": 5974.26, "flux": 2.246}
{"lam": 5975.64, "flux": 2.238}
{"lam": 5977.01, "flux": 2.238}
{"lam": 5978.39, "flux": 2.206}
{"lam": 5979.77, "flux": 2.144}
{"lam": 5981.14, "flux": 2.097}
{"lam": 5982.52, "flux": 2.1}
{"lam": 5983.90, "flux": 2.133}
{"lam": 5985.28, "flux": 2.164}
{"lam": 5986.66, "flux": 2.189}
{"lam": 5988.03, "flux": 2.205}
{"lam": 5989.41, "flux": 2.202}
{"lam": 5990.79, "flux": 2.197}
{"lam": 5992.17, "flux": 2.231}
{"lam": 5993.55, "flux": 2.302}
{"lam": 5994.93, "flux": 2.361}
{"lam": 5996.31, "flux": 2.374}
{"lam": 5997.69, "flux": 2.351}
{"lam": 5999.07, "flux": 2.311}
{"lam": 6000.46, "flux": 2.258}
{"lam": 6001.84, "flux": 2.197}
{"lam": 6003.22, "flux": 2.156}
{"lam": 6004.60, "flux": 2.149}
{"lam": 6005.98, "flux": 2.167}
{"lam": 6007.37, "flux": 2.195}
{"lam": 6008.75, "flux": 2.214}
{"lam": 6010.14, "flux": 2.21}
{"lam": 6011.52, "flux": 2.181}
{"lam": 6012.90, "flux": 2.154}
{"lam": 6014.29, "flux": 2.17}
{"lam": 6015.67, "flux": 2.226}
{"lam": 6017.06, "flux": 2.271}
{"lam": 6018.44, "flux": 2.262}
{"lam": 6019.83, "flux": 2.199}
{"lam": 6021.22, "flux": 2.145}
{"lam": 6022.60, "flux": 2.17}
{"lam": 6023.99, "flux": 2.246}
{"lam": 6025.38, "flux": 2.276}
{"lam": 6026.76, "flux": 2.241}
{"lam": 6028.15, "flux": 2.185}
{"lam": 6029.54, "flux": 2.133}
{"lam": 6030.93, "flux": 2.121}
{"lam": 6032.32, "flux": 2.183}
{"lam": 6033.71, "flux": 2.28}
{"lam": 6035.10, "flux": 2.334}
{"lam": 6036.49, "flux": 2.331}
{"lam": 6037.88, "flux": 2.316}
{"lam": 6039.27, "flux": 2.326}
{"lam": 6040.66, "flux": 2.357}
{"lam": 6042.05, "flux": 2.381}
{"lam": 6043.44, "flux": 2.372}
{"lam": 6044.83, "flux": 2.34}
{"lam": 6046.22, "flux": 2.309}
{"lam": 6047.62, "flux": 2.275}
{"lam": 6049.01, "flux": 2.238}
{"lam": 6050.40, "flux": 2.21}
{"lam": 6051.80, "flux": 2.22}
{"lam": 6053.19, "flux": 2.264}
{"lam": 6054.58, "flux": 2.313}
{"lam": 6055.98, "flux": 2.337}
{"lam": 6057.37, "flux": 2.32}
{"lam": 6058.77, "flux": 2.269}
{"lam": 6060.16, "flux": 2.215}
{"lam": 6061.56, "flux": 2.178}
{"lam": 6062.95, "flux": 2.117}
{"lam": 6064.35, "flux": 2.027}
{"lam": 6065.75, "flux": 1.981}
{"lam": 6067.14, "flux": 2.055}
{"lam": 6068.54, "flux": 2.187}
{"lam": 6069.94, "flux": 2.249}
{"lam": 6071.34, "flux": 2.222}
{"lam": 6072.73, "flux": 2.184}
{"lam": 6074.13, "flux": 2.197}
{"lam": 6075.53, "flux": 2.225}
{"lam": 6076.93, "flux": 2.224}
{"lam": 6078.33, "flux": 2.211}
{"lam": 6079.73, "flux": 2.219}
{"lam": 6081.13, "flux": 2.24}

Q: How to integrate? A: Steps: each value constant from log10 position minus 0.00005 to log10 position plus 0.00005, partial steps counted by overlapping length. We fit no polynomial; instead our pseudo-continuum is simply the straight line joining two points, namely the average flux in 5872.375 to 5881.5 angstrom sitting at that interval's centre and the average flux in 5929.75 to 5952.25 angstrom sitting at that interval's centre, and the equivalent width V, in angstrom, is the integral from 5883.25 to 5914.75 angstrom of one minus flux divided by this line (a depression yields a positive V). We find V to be 2.0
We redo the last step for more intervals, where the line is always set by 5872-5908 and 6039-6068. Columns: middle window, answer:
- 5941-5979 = -1.1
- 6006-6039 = -0.2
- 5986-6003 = -0.7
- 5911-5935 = -1.0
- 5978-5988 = 0.1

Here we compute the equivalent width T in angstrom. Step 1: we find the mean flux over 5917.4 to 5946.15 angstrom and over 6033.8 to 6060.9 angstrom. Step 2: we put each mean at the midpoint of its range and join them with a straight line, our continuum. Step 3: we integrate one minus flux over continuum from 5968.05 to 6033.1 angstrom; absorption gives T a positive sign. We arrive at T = 1.2 angstrom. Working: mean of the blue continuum 2.19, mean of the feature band 2.22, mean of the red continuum 2.3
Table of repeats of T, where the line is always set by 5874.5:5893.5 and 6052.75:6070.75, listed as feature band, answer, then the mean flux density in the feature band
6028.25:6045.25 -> -0.92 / 2.29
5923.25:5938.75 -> -0.98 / 2.2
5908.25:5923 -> -1.05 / 2.2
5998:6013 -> -0.47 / 2.2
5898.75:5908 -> -0.46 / 2.14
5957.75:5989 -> -1.74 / 2.22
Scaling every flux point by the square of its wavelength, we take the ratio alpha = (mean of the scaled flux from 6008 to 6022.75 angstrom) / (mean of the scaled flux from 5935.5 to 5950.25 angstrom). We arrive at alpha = 1.04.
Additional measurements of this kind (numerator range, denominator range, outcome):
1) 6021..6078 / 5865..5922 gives 1.11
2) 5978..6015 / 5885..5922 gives 1.10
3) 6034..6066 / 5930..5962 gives 1.08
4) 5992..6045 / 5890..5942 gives 1.09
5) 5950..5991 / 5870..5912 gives 1.09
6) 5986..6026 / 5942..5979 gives 1.03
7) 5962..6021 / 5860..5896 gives 1.10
